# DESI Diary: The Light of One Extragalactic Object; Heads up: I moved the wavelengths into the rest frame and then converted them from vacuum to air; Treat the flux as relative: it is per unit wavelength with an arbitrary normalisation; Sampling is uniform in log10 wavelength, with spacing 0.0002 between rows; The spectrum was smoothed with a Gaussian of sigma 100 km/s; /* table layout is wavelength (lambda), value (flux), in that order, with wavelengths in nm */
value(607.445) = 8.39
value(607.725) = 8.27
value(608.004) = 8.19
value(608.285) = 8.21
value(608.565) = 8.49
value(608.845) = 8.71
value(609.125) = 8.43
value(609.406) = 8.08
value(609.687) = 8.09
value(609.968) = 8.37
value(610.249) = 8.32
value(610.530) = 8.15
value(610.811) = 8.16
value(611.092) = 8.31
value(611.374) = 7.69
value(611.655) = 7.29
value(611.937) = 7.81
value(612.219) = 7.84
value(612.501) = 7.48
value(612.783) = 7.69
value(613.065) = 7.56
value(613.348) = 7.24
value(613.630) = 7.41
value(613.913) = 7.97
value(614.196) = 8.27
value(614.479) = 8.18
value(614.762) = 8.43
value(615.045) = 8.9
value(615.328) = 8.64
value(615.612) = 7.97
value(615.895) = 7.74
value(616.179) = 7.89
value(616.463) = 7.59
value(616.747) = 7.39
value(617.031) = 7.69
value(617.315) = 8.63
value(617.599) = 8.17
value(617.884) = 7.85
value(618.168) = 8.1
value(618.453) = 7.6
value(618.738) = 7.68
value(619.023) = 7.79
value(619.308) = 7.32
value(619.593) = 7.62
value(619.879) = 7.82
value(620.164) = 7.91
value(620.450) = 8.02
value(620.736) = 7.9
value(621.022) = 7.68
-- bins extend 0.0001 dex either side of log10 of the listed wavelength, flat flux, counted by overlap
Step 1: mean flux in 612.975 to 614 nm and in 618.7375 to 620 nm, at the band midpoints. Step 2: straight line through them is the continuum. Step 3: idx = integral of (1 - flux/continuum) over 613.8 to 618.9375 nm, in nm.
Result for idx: -0.311 nm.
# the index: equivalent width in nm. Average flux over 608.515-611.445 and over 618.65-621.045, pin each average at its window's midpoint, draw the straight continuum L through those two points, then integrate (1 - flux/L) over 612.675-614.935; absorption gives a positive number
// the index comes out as 0.06 nm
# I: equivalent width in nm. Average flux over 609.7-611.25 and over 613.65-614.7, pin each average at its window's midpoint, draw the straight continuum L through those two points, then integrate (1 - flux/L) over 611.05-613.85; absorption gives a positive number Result 0.18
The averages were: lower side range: 8.24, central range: 7.62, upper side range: 8.07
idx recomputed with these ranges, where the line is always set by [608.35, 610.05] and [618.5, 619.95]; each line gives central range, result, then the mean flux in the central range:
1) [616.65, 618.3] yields -0.05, 7.99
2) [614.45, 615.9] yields -0.08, 8.38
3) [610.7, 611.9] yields 0.05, 7.85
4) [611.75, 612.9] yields 0.06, 7.69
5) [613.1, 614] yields 0.06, 7.51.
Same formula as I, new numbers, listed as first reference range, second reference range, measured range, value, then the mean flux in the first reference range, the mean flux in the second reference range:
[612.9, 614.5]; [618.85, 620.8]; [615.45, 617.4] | -0.020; 7.74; 7.76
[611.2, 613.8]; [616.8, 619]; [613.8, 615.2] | -0.119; 7.57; 7.93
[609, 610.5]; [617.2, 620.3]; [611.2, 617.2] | 0.151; 8.24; 7.86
